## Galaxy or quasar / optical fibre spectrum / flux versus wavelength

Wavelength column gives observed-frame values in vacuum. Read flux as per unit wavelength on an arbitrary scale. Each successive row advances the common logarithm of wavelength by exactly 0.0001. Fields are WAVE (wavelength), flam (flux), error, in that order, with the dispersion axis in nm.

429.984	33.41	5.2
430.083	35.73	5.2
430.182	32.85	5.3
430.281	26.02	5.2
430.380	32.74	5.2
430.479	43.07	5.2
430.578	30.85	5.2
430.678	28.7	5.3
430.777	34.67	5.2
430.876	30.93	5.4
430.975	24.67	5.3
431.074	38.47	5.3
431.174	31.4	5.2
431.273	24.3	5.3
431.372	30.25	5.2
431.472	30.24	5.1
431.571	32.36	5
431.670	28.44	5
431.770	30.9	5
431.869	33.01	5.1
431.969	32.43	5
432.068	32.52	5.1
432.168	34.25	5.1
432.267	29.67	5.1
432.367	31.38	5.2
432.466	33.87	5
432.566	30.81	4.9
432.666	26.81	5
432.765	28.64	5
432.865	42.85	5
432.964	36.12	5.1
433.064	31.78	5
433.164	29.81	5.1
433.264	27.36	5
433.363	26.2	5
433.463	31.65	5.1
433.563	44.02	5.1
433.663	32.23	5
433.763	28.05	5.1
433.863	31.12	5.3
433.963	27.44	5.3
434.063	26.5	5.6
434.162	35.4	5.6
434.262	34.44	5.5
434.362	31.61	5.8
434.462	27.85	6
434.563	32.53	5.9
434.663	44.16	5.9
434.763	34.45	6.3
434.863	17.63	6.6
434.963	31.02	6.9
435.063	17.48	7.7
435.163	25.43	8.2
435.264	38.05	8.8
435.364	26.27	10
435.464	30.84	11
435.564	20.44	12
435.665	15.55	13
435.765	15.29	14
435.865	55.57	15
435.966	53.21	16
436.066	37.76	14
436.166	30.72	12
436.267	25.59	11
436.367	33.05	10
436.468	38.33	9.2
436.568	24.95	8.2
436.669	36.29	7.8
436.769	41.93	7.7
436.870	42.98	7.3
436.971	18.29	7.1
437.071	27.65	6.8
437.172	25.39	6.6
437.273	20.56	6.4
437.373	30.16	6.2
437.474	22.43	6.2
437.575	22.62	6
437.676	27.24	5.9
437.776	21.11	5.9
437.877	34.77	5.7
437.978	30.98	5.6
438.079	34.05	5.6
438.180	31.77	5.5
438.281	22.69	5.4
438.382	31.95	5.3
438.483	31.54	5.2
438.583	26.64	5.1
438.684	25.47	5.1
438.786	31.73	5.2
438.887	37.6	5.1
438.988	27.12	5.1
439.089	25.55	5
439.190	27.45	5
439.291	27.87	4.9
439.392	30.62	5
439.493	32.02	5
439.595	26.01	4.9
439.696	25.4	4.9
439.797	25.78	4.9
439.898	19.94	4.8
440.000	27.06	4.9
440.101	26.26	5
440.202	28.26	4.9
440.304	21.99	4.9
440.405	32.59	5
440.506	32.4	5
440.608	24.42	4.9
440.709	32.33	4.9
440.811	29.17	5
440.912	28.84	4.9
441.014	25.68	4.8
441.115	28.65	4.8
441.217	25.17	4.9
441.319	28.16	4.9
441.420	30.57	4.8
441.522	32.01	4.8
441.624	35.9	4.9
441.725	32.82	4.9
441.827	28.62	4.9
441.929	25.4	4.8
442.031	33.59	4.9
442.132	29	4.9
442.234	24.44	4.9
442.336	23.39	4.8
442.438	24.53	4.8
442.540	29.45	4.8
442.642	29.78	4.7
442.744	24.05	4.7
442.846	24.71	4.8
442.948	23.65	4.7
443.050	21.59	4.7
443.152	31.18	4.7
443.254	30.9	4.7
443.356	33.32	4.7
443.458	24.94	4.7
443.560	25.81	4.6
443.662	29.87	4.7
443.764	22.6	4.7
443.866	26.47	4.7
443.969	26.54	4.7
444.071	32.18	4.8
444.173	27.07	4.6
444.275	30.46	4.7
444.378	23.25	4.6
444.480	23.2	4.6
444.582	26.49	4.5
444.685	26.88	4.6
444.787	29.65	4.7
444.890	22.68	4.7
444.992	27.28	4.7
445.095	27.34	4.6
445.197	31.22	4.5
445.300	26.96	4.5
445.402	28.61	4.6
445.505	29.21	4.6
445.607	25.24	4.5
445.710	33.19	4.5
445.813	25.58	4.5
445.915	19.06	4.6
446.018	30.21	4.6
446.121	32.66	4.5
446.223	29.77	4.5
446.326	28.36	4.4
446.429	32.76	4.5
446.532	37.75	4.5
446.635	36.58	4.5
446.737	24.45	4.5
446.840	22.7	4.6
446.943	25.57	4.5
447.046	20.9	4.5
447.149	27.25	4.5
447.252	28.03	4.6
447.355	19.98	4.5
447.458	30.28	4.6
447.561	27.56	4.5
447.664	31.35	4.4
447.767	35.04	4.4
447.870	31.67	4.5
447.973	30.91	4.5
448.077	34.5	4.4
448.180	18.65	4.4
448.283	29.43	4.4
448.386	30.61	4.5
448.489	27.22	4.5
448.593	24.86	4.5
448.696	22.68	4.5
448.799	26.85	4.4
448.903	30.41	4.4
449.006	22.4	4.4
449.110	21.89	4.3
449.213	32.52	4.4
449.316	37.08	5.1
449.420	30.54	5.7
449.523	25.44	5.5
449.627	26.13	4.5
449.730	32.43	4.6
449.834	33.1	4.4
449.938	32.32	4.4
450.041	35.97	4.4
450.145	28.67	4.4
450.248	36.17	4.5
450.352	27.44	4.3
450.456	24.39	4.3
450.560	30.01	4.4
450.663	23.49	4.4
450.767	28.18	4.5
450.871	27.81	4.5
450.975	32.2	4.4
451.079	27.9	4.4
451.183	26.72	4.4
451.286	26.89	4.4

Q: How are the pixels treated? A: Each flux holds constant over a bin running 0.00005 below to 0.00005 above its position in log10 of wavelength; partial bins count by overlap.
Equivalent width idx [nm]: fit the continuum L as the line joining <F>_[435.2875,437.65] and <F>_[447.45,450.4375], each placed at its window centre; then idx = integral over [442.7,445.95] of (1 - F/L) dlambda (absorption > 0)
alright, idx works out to 0.303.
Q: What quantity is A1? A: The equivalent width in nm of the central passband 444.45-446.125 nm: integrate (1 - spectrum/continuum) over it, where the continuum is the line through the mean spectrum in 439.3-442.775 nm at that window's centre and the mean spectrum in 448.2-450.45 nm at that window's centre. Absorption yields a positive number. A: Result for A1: 0.075 nm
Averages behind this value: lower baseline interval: 28.1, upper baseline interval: 29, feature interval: 27.3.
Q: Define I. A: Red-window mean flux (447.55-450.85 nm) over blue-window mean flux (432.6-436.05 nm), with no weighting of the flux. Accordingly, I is 0.93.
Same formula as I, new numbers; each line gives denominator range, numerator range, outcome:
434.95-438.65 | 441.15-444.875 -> 0.93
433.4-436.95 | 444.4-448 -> 0.88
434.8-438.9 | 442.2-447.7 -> 0.93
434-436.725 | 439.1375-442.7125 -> 0.90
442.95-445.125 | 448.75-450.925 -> 1.08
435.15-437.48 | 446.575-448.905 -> 0.90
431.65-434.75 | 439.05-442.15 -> 0.88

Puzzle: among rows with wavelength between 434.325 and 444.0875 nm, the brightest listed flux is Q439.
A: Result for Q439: 55.57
